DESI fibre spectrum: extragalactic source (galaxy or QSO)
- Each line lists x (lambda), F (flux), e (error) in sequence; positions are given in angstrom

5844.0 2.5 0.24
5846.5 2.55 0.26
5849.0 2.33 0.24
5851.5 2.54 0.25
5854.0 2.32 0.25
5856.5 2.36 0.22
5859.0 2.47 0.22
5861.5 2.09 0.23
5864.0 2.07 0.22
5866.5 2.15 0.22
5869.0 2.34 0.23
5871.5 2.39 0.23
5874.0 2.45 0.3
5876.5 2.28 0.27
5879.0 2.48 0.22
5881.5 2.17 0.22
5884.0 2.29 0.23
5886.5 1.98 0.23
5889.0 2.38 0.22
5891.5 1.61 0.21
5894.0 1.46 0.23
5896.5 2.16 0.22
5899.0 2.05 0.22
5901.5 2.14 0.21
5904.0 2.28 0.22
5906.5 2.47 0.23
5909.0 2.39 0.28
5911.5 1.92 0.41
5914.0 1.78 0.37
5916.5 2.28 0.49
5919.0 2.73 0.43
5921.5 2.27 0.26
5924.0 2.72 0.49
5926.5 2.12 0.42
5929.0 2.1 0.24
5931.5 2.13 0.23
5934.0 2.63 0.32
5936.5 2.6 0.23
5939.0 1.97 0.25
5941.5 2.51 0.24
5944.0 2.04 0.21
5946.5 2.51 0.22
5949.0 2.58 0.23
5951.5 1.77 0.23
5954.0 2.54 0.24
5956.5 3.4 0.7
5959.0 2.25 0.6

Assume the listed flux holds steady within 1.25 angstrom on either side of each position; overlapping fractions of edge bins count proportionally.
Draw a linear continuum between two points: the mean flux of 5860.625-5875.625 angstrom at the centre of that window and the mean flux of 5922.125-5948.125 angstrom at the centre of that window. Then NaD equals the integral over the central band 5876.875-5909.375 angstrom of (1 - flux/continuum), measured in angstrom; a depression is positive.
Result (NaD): 2.0 angstrom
